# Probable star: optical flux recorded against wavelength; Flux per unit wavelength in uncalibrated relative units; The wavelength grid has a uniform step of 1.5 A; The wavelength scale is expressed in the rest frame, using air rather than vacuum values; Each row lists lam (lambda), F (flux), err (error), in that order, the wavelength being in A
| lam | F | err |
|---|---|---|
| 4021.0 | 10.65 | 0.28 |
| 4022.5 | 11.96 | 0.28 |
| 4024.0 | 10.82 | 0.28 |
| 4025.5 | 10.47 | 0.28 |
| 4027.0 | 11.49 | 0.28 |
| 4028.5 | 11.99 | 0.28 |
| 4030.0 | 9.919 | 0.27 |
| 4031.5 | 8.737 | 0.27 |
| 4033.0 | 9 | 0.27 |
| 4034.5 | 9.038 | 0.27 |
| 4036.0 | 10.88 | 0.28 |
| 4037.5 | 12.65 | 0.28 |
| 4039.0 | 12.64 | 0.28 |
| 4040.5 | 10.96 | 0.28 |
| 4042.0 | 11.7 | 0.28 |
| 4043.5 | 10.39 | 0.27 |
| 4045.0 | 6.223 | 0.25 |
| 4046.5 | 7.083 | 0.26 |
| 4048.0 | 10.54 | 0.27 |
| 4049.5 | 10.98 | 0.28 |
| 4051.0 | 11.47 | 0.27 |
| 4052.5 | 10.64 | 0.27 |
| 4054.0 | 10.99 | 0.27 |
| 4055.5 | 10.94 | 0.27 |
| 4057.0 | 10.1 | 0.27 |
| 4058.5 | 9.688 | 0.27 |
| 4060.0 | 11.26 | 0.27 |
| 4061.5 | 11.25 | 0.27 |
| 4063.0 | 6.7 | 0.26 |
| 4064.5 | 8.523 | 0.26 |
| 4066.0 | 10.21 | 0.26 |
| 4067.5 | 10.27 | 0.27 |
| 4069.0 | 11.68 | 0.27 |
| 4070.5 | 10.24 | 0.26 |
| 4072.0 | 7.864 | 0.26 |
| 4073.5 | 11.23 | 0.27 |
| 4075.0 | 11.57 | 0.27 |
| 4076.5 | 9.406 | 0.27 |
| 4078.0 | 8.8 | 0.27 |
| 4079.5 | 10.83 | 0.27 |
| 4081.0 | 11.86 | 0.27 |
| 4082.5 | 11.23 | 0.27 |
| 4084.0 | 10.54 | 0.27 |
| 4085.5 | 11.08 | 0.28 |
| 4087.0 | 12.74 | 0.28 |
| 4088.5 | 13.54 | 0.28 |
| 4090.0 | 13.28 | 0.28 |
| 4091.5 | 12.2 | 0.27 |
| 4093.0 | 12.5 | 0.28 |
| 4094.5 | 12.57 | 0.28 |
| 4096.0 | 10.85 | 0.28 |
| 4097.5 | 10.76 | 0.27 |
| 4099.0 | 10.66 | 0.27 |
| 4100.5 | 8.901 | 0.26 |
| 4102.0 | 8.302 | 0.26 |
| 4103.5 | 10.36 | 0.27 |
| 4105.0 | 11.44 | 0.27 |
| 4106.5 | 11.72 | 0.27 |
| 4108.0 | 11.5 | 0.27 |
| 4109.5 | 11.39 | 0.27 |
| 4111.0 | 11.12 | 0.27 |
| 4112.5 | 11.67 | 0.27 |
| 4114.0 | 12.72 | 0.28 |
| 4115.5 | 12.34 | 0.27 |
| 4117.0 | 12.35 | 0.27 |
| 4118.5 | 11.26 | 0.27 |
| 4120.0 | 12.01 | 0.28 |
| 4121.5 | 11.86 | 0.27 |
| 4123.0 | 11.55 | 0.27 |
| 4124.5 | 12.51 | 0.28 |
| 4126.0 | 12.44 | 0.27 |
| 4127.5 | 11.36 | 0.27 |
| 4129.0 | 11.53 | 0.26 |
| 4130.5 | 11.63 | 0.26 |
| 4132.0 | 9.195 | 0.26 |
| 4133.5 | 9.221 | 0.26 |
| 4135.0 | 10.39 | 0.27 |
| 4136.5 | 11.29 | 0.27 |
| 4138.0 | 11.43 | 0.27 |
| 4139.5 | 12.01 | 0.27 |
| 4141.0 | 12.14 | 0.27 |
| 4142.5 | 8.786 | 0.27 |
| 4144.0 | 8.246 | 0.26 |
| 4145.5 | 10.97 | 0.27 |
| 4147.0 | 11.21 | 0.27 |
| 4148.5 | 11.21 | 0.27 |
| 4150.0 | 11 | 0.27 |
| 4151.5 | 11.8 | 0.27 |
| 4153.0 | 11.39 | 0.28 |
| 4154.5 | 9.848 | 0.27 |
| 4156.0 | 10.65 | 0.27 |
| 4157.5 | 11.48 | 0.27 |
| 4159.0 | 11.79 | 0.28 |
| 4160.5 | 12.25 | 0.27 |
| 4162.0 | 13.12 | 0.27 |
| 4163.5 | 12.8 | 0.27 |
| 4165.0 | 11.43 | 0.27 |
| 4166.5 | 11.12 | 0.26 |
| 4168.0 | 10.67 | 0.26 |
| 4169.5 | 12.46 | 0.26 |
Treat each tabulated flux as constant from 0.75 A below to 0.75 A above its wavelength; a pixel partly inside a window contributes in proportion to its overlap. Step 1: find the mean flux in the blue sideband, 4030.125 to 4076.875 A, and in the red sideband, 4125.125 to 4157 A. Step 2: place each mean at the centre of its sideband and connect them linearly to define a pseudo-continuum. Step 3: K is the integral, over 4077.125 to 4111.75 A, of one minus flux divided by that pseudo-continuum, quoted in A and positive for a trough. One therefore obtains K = -2.4 A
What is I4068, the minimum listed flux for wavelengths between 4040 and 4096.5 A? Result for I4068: 6.223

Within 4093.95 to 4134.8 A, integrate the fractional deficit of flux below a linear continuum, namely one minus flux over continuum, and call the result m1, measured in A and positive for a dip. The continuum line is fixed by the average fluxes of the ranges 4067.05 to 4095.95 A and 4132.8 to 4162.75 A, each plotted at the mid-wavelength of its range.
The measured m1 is -0.3 A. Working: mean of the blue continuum 11.2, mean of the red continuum 11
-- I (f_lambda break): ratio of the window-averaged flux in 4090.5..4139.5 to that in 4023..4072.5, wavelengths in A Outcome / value 1.10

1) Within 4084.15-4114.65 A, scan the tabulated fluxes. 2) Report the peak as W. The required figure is 13.54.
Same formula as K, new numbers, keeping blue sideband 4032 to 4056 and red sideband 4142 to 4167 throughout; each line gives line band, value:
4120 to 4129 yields -0.8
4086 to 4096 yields -1.8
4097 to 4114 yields 0.0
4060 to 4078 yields 1.1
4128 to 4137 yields 0.4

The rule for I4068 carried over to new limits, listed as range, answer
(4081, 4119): 8.302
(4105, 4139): 9.195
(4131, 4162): 8.246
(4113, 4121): 11.26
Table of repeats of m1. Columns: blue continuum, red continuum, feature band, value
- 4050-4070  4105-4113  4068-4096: -1.1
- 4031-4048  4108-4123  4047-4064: 0.0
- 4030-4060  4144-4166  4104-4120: -1.2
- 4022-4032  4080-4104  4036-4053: 0.7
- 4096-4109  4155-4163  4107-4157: -0.2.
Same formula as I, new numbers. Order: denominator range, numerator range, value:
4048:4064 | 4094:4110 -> 1.03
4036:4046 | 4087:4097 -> 1.17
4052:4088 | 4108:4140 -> 1.10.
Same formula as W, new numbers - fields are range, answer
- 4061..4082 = 11.86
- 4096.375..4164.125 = 13.12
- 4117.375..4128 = 12.51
